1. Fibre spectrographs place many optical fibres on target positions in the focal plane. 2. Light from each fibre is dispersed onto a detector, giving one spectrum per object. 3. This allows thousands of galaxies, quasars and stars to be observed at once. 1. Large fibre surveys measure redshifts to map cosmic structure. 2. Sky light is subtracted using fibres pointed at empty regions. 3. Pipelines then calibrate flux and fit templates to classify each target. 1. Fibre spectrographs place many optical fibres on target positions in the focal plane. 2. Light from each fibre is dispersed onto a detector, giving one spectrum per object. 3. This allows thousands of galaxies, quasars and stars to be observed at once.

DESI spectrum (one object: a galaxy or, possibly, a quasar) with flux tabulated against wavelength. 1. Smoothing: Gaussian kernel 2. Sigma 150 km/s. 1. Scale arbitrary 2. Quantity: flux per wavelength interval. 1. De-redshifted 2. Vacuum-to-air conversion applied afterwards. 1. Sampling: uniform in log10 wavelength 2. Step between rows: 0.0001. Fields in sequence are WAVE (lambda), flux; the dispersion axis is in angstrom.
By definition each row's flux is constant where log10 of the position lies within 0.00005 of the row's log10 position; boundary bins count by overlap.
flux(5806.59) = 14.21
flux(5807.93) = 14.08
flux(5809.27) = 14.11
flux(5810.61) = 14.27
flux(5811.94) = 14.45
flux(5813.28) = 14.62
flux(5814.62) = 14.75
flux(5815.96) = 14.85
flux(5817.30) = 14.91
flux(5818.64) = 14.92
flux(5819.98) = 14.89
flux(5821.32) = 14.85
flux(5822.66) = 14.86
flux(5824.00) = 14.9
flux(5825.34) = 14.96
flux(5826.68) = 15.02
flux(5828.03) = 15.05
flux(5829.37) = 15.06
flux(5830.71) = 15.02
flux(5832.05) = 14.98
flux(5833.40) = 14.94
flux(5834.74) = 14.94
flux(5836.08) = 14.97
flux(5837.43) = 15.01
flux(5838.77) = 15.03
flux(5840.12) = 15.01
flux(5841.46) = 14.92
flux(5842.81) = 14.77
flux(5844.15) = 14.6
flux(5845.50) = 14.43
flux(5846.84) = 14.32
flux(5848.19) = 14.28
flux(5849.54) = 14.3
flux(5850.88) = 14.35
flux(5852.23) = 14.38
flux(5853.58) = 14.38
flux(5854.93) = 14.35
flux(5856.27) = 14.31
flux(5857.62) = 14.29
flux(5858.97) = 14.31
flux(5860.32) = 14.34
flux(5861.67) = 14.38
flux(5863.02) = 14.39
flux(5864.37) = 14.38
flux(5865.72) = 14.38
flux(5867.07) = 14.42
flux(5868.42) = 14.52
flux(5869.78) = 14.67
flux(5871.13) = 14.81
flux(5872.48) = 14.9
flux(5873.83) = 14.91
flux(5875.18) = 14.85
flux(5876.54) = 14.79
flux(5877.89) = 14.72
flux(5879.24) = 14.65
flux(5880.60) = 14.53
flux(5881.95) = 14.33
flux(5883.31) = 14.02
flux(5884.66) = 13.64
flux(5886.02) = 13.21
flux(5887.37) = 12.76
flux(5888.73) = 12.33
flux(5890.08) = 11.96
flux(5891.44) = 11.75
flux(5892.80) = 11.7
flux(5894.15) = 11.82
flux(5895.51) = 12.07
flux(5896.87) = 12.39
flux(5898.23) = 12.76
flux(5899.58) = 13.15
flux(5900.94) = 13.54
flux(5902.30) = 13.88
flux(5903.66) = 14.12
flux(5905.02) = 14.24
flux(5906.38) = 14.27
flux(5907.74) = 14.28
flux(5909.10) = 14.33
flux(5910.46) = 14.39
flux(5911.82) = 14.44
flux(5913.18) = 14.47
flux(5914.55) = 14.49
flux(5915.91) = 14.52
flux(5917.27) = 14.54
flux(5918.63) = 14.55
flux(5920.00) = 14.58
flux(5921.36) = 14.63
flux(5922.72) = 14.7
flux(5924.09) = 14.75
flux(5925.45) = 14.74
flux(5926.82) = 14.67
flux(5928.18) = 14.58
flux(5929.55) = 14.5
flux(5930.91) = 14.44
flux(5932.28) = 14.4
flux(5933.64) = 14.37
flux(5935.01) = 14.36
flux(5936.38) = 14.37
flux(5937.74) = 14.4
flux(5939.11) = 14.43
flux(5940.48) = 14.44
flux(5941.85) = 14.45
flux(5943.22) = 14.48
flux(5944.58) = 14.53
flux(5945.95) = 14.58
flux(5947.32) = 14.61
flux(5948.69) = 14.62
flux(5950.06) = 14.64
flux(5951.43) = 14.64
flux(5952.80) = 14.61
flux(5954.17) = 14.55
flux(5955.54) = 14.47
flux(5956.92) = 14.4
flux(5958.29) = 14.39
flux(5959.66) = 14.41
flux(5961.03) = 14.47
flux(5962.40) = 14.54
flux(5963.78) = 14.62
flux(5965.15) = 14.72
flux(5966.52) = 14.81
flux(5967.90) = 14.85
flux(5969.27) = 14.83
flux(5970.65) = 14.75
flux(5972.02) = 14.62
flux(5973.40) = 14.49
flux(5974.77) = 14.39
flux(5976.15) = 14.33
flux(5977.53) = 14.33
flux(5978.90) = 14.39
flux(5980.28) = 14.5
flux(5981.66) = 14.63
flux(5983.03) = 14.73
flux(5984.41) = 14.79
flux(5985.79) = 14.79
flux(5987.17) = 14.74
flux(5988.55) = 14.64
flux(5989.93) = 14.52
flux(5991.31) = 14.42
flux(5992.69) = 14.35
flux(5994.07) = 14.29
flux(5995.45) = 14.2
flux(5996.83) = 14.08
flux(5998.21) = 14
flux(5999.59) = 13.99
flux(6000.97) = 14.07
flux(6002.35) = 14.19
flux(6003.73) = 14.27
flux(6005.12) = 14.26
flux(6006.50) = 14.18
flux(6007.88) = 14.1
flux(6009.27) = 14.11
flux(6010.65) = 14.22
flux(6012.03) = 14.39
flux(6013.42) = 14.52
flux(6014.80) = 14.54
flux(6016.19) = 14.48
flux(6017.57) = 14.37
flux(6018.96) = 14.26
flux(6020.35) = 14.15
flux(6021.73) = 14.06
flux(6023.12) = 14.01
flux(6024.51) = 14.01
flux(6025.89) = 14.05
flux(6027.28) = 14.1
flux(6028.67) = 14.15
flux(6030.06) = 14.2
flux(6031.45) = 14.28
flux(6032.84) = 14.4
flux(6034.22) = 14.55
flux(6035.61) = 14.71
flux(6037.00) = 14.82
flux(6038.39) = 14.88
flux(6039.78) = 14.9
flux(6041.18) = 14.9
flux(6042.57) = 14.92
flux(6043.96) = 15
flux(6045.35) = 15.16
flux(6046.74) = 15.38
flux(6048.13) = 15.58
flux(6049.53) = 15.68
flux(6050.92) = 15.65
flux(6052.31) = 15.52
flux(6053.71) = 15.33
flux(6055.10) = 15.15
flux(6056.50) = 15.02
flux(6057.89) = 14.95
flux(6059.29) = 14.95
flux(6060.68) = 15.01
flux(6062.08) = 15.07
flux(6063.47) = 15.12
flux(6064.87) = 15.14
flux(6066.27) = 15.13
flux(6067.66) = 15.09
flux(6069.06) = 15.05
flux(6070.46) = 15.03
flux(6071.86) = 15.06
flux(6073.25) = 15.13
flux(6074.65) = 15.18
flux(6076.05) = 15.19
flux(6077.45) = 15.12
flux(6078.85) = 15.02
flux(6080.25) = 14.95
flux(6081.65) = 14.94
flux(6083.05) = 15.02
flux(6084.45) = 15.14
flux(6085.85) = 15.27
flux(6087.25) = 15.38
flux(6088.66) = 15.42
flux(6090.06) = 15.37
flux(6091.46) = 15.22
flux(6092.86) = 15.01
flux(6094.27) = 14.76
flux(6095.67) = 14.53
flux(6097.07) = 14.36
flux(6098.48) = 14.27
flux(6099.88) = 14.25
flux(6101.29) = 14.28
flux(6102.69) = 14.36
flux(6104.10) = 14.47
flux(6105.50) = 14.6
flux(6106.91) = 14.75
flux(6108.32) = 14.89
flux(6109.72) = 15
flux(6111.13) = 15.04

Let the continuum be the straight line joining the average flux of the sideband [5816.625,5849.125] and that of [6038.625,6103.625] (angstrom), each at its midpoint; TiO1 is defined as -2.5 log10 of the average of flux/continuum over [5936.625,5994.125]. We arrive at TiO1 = 0.03 mag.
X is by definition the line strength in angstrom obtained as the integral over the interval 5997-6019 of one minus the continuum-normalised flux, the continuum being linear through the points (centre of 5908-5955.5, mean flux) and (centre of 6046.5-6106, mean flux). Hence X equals 0.8 angstrom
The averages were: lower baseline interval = 14.5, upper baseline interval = 15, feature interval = 14.2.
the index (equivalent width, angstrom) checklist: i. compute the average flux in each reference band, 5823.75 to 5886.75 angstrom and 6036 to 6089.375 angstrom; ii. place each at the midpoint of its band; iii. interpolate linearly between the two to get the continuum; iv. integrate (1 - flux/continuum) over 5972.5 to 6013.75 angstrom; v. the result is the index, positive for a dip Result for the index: 1.62 angstrom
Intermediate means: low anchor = 14.6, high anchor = 15.1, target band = 14.4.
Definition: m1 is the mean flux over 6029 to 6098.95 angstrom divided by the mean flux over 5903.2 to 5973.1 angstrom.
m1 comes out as 1.03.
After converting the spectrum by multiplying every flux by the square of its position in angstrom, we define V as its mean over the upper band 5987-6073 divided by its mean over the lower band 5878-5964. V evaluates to 1.08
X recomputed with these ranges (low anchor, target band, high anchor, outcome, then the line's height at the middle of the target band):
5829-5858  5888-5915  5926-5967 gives 2.4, 14.6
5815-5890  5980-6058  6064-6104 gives 1.4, 14.8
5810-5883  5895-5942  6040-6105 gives 1.8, 14.8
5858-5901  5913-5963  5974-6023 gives -1.7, 14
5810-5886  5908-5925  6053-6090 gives 0.3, 14.8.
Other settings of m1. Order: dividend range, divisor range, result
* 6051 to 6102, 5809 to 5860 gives 1.02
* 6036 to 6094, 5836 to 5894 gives 1.07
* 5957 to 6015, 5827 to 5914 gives 1.02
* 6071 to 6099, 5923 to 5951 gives 1.03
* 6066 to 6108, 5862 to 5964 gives 1.05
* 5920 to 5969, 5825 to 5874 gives 0.99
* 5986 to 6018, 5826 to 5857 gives 0.97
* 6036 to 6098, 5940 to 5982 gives 1.04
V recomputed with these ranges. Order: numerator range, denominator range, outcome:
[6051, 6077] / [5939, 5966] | 1.08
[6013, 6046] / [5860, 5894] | 1.09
